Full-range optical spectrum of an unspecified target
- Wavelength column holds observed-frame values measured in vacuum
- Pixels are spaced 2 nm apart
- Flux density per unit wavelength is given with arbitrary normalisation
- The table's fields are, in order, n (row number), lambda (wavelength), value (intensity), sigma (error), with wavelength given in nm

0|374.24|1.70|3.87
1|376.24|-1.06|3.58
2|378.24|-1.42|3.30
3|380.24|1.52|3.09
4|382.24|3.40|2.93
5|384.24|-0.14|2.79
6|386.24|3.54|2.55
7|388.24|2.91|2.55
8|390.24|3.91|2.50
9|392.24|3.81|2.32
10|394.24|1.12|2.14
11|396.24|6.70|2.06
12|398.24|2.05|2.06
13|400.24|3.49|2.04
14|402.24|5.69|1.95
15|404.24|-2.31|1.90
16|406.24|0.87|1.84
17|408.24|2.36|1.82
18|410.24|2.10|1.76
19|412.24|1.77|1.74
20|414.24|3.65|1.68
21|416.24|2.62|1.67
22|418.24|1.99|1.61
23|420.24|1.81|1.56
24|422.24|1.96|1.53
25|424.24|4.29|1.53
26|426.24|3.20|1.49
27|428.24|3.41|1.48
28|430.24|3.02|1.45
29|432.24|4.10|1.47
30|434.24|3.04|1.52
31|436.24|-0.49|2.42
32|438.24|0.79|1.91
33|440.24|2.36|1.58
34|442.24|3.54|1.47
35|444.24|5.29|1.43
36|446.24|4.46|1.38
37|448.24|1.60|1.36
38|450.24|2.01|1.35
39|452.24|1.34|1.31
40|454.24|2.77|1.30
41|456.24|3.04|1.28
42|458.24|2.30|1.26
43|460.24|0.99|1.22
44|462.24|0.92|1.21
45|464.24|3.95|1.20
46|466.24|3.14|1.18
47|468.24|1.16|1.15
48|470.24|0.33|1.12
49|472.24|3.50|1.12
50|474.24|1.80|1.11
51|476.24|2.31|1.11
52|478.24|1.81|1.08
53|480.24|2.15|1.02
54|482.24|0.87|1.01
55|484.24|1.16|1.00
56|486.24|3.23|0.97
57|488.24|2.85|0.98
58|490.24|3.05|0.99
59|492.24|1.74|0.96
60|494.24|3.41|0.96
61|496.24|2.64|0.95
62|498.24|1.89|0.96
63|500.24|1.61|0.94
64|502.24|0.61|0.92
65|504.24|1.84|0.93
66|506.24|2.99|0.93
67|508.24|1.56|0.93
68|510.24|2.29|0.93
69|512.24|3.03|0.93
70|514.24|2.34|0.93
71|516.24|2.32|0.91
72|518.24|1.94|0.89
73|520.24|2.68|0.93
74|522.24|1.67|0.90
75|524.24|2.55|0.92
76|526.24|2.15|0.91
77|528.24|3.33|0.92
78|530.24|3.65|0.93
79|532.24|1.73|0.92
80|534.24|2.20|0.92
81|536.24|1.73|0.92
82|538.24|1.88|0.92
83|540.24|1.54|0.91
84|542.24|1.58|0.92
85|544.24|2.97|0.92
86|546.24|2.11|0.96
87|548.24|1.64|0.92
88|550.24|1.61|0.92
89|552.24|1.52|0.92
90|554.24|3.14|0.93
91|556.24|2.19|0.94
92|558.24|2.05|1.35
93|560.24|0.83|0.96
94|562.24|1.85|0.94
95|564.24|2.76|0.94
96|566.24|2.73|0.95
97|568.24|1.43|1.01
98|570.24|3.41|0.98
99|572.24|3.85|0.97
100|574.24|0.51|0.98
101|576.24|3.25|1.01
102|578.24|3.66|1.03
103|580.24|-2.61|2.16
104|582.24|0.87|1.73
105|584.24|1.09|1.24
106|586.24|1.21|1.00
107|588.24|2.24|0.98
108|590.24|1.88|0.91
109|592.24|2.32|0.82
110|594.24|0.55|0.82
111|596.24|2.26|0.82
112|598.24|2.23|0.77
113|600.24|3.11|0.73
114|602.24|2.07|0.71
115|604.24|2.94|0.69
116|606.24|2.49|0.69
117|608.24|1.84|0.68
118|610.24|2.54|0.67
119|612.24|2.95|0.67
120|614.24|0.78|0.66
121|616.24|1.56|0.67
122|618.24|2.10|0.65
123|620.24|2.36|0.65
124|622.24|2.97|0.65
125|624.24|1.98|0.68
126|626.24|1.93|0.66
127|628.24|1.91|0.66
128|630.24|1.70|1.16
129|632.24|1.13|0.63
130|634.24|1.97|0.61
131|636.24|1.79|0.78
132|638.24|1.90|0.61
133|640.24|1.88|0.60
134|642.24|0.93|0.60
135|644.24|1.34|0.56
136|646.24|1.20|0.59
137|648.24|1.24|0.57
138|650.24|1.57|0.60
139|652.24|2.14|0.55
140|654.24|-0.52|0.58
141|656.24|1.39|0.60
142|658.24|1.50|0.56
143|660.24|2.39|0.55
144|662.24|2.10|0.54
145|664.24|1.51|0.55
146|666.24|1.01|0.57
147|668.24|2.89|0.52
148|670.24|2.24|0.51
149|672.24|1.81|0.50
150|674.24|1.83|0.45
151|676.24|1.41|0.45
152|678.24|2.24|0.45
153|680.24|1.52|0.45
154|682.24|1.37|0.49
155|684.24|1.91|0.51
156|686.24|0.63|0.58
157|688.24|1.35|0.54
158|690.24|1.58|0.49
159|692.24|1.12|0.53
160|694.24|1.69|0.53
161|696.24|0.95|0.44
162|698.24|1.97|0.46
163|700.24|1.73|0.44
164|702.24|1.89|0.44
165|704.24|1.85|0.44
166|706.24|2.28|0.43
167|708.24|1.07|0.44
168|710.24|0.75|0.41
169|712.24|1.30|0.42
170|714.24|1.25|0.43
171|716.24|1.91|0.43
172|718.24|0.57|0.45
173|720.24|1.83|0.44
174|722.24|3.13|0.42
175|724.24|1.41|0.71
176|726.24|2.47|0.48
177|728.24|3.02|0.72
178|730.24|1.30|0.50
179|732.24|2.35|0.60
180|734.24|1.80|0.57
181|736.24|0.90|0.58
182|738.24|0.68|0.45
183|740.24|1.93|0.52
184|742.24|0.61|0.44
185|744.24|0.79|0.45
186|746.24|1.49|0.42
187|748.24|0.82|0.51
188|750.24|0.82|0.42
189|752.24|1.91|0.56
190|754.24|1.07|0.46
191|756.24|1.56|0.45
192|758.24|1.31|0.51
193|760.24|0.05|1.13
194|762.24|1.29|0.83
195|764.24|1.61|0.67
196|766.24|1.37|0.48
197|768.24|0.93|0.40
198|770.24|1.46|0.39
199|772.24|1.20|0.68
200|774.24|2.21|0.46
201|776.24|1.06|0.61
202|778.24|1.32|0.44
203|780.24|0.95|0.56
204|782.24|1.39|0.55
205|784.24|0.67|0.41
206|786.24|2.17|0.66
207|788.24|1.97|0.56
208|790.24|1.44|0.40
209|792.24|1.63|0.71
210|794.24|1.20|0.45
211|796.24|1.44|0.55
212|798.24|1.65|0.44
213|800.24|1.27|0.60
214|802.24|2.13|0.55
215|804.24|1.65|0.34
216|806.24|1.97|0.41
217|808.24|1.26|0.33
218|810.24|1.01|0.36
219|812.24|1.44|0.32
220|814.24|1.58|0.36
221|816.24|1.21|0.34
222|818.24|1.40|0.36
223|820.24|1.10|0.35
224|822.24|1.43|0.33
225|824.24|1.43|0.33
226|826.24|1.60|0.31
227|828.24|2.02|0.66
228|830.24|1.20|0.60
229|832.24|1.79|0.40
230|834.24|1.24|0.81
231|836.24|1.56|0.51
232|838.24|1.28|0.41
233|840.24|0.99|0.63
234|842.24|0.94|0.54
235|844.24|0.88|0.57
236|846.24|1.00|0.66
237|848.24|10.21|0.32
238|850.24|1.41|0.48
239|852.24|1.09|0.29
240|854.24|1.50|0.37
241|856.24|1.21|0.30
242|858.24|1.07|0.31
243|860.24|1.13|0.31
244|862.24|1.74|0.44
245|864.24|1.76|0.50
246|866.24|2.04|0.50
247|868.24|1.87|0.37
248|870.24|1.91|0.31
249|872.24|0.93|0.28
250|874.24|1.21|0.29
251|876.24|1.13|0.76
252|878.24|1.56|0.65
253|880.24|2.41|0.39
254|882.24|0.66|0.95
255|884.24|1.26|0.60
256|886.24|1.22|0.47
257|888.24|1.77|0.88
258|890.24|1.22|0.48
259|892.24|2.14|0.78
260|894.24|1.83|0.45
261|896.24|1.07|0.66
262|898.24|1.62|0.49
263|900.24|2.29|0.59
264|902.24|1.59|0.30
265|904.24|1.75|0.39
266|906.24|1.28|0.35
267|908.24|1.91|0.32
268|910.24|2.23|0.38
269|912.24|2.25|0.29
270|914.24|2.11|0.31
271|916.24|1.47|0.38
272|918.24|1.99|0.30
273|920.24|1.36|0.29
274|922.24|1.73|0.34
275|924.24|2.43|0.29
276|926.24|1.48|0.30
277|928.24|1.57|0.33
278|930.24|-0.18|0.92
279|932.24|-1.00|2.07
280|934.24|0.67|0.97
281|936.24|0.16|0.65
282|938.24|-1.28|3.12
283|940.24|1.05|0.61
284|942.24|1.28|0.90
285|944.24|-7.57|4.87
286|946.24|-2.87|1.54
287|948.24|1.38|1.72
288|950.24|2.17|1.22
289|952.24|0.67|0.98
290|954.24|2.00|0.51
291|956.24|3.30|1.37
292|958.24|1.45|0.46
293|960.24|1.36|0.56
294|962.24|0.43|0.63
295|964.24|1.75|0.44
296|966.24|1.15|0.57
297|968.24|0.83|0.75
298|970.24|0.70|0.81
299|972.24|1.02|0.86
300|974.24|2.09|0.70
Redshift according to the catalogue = 1.274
